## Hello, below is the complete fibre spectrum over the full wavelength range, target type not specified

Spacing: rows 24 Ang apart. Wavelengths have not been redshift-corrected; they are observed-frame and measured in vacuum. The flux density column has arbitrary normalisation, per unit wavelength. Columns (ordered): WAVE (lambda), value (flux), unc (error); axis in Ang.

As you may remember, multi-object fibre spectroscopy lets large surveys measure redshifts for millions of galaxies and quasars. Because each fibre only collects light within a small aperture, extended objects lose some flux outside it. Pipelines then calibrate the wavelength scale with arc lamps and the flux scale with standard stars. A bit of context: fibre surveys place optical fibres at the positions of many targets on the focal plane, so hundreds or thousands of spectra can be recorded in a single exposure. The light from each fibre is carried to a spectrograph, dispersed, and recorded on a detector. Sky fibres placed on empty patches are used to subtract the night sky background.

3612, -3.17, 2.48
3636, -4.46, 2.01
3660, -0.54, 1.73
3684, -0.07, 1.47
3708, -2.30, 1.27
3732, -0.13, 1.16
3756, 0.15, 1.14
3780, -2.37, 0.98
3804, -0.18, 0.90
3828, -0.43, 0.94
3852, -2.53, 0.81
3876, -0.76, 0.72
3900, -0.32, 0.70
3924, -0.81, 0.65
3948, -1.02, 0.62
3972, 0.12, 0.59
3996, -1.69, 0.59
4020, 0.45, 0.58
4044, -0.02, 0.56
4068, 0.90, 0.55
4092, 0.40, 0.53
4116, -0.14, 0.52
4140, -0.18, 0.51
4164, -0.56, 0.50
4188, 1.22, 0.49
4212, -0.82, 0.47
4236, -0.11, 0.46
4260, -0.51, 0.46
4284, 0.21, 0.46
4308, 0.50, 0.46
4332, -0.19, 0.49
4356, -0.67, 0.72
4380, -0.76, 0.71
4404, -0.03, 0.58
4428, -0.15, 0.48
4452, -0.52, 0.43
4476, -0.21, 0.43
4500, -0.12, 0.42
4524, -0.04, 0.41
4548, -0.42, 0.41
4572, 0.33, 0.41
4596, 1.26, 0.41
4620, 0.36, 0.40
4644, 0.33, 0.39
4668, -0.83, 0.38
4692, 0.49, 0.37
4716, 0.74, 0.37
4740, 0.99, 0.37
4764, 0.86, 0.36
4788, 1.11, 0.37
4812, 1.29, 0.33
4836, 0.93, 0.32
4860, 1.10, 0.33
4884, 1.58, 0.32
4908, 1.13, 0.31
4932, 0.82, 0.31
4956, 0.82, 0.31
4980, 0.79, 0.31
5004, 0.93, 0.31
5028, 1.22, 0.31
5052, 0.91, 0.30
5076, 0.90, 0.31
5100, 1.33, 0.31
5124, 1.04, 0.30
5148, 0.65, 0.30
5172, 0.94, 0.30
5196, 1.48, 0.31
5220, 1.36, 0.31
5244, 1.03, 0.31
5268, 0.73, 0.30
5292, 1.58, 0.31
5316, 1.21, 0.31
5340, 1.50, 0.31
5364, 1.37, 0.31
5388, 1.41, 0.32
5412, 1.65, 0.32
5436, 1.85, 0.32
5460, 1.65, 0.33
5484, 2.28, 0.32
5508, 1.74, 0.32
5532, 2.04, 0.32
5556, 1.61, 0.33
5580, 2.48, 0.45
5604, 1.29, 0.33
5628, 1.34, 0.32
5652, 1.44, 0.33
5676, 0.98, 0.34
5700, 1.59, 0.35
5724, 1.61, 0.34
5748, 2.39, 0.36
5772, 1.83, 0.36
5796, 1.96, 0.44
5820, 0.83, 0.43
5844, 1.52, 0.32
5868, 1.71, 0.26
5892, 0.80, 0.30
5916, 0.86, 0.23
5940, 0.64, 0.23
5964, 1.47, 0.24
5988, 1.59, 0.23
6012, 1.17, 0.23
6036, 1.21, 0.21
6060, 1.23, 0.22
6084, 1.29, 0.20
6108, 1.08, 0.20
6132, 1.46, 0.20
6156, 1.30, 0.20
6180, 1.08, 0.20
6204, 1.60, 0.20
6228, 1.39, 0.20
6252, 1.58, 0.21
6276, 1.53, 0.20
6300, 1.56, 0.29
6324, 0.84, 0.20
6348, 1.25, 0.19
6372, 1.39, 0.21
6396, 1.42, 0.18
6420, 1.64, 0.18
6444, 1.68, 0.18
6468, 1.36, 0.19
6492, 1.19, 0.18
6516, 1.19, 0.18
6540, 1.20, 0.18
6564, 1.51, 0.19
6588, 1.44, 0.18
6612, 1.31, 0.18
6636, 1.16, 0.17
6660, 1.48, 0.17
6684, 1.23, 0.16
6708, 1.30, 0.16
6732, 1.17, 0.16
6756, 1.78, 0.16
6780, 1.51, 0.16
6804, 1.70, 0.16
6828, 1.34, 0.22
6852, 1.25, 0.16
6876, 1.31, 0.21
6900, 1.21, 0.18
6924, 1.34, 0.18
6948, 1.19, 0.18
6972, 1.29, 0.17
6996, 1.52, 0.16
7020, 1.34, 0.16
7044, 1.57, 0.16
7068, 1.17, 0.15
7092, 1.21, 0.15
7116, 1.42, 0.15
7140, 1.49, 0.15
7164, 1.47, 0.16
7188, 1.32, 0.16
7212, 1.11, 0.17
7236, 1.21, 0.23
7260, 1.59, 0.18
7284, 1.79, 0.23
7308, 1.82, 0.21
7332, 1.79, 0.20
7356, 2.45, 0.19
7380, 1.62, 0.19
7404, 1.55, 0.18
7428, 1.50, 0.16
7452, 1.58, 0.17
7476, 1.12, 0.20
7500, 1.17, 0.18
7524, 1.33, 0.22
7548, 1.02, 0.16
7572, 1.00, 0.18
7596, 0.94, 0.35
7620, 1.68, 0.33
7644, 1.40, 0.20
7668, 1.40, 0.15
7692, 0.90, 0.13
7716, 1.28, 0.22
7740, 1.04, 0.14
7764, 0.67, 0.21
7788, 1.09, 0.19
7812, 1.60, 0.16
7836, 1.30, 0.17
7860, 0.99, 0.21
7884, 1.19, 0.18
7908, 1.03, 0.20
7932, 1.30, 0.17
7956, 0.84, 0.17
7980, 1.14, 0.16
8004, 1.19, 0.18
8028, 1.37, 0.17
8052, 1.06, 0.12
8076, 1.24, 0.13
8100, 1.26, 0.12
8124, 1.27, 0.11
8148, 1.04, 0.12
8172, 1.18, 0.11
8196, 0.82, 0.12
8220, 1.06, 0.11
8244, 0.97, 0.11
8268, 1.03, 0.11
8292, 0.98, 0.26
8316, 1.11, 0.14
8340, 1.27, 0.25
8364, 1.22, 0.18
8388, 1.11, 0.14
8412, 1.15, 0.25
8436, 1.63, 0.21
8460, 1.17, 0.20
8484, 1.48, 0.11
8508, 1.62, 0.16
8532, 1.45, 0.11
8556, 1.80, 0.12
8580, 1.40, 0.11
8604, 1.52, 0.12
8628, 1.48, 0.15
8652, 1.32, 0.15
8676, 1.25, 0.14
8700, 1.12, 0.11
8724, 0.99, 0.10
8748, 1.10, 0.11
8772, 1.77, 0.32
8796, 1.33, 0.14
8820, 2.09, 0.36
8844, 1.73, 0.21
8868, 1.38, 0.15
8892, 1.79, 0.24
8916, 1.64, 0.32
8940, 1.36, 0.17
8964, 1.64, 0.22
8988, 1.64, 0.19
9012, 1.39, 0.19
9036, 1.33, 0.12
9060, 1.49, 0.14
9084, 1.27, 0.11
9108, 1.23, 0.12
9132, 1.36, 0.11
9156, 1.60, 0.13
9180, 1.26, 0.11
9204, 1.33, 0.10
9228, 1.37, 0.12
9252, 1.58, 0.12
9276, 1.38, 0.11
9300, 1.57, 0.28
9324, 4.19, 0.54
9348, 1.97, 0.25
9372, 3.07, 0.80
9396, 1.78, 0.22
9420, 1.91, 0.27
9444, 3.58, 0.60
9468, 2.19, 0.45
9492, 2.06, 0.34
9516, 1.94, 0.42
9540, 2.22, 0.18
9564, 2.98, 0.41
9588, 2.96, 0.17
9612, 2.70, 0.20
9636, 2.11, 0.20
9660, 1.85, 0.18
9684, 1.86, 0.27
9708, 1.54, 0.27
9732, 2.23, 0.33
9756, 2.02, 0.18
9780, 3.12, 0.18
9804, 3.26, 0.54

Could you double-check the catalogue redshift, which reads 0.97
